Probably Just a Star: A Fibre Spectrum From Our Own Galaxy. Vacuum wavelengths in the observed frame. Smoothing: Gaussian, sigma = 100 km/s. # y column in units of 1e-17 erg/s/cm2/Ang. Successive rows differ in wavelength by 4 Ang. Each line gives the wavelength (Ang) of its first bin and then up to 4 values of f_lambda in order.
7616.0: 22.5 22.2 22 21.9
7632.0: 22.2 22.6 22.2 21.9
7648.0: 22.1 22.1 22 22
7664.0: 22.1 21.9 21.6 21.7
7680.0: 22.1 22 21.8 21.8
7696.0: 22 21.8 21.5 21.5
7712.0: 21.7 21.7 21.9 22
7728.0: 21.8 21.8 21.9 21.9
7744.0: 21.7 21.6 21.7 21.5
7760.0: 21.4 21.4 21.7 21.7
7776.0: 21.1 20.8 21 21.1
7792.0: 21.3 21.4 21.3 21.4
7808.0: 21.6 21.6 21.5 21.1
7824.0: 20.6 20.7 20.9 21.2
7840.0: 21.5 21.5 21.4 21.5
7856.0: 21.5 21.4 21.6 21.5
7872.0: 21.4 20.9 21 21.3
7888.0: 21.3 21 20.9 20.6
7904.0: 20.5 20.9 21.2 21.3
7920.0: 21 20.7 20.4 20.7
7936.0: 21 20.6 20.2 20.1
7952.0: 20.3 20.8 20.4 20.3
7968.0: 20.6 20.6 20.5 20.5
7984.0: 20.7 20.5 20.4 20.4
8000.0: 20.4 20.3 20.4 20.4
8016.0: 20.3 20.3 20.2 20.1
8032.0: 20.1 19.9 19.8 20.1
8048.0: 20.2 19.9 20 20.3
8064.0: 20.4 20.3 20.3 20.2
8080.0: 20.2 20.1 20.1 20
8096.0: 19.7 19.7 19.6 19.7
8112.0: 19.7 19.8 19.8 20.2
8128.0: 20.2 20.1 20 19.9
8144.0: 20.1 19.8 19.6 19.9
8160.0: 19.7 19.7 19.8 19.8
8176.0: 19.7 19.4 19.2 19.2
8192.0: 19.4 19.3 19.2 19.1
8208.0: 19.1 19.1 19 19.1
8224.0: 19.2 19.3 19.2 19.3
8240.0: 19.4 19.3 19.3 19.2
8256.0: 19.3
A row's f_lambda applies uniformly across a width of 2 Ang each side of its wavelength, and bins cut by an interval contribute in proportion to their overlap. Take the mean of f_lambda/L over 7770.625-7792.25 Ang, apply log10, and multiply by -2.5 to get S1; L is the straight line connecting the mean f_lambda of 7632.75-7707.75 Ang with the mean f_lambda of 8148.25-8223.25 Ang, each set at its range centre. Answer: 0.01 mag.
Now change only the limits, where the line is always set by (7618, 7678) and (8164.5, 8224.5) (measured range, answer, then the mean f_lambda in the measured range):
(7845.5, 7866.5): -0.02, 21.5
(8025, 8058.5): 0.00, 20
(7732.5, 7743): -0.01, 21.9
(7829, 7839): 0.00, 21.1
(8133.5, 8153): -0.02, 19.9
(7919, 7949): 0.00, 20.6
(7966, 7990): -0.01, 20.6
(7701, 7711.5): 0.01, 21.6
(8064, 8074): -0.02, 20.3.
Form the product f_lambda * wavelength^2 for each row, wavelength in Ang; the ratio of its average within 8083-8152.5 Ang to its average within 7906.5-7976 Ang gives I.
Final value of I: 1.0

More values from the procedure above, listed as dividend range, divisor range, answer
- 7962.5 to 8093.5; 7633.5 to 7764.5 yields 1.01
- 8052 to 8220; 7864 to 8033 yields 1.00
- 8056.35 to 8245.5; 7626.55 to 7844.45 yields 1.01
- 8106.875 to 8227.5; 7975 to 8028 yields 1.00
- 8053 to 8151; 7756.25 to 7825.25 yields 1.02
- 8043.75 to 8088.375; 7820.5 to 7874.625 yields 1.00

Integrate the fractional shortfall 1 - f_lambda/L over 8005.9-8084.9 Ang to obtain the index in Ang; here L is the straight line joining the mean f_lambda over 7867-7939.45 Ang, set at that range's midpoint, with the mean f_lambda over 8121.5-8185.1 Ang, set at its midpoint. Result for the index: 0.5 Ang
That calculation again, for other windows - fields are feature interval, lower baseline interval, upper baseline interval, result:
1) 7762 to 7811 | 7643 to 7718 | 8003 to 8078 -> 0.1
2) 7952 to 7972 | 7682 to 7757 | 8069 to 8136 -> 0.1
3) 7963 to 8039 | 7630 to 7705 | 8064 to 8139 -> 0.4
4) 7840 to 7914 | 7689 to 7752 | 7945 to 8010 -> -0.8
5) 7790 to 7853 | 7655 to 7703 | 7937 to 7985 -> -0.3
